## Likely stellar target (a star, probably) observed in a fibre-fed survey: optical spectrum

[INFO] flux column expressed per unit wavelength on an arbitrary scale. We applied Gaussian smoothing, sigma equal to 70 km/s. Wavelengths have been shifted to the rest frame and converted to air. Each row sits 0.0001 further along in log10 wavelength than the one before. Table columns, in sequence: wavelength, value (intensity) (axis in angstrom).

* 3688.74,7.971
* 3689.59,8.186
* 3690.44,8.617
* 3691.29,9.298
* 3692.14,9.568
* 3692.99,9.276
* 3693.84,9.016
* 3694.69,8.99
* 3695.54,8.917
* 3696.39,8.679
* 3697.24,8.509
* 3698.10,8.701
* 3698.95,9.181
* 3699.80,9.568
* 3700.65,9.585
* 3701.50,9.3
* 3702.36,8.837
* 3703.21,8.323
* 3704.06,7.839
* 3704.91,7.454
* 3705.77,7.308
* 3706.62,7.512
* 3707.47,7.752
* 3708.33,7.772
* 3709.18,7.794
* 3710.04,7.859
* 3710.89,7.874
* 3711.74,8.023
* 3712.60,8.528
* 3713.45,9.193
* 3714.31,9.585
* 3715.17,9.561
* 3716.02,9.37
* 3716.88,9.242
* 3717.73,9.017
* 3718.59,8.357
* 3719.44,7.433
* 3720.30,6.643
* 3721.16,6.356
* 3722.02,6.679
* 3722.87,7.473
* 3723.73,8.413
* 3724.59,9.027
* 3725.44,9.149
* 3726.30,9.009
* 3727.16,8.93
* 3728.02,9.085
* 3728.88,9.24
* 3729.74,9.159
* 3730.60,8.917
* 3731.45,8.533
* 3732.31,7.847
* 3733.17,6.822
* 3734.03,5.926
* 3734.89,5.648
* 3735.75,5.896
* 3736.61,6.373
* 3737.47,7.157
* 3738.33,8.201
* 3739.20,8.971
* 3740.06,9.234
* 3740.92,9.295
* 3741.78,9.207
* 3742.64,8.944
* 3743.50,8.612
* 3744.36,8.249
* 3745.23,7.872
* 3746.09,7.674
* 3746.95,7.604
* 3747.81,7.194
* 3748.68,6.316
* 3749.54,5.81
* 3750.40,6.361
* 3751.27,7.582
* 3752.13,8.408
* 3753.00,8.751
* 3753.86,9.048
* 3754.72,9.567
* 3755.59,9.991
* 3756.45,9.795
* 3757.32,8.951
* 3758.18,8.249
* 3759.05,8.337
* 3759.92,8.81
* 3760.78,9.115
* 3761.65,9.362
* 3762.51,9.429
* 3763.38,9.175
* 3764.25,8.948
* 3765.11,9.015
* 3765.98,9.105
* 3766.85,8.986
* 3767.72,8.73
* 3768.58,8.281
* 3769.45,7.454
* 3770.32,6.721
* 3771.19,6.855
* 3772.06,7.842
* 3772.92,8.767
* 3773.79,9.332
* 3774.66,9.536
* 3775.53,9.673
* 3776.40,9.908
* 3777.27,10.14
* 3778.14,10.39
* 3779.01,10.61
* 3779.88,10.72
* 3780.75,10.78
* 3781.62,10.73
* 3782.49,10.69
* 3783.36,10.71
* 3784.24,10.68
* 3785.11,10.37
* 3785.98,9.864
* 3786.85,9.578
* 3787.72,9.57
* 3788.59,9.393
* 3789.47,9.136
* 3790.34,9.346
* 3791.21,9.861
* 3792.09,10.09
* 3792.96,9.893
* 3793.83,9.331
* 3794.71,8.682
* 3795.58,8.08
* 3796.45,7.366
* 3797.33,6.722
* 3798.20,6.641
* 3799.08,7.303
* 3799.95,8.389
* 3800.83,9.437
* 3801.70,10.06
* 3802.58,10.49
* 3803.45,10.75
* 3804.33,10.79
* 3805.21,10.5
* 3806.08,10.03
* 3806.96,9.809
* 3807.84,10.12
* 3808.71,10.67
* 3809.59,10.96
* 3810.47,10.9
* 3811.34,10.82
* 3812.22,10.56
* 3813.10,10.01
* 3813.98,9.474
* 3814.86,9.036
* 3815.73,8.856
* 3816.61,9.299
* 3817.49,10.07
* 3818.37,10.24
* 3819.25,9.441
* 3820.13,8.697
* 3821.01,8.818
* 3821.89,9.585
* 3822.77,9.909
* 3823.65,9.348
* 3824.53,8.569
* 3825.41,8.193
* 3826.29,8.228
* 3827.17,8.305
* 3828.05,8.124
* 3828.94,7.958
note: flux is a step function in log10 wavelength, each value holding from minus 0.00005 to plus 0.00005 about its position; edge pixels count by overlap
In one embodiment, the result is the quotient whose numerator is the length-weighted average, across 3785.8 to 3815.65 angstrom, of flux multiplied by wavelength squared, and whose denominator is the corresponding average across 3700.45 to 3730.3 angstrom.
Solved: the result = 1.19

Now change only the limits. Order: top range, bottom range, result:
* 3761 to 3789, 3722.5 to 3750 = 1.20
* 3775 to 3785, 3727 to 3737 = 1.40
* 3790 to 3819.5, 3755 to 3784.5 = 1.05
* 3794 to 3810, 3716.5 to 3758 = 1.19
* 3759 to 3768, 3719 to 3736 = 1.18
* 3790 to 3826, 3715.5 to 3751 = 1.24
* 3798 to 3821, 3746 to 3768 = 1.18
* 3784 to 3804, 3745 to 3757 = 1.17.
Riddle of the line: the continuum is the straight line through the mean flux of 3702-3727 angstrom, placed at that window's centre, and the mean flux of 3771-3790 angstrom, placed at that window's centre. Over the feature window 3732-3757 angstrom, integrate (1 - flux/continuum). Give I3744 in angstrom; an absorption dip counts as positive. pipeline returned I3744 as 3.0 angstrom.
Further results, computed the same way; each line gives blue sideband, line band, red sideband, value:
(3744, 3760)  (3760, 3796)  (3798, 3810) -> -1.8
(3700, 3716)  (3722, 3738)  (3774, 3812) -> 1.5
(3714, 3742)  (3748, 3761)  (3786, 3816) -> 0.5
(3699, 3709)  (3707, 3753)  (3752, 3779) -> 3.0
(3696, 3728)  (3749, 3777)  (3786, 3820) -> 1.2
